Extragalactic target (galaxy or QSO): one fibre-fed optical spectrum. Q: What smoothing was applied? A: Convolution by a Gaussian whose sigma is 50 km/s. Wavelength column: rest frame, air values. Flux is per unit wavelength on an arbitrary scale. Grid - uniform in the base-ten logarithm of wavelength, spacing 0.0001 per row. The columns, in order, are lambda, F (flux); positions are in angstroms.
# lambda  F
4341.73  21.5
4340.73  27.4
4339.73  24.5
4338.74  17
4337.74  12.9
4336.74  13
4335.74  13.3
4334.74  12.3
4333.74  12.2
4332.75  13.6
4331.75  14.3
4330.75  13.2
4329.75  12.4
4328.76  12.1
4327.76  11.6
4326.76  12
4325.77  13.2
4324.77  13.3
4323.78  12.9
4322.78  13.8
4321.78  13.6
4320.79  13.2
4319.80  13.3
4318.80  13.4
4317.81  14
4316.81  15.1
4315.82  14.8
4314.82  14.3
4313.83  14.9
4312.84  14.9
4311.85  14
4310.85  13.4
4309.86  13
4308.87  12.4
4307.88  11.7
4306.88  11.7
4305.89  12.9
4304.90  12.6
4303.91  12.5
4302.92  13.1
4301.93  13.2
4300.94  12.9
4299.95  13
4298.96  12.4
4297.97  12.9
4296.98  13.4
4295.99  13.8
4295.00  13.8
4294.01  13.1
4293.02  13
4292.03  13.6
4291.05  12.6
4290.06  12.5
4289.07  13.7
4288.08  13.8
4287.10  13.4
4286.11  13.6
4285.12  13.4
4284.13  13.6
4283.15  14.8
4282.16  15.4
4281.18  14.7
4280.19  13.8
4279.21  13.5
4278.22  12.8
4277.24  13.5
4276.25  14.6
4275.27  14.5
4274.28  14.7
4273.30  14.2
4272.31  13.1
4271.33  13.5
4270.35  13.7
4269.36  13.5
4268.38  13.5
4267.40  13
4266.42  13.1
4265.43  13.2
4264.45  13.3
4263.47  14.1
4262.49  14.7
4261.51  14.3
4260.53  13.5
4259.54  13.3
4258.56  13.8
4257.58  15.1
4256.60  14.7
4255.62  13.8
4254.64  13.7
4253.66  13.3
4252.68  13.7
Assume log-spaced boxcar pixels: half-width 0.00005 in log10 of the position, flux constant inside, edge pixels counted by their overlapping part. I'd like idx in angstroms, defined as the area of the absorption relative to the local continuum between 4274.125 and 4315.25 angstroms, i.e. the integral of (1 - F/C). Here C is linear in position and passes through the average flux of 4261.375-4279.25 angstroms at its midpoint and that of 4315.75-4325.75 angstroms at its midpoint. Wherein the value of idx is 0.7 angstroms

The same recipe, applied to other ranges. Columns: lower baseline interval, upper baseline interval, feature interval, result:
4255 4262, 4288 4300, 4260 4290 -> -0.3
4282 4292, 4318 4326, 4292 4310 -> 0.9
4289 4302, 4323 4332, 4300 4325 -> -0.9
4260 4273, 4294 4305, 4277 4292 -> -0.4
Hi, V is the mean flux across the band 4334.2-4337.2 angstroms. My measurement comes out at 12.8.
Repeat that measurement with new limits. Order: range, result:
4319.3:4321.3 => 13.3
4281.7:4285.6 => 14.3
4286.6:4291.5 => 13.2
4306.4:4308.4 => 11.7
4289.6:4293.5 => 12.9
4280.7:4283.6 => 15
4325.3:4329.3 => 12.2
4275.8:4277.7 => 14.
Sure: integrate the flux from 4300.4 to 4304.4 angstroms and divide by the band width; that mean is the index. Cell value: 12.9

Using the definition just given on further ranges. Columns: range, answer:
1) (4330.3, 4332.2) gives 13.7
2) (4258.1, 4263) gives 13.9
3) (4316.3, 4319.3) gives 14.2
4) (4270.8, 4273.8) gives 13.6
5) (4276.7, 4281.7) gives 13.7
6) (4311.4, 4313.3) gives 14.5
